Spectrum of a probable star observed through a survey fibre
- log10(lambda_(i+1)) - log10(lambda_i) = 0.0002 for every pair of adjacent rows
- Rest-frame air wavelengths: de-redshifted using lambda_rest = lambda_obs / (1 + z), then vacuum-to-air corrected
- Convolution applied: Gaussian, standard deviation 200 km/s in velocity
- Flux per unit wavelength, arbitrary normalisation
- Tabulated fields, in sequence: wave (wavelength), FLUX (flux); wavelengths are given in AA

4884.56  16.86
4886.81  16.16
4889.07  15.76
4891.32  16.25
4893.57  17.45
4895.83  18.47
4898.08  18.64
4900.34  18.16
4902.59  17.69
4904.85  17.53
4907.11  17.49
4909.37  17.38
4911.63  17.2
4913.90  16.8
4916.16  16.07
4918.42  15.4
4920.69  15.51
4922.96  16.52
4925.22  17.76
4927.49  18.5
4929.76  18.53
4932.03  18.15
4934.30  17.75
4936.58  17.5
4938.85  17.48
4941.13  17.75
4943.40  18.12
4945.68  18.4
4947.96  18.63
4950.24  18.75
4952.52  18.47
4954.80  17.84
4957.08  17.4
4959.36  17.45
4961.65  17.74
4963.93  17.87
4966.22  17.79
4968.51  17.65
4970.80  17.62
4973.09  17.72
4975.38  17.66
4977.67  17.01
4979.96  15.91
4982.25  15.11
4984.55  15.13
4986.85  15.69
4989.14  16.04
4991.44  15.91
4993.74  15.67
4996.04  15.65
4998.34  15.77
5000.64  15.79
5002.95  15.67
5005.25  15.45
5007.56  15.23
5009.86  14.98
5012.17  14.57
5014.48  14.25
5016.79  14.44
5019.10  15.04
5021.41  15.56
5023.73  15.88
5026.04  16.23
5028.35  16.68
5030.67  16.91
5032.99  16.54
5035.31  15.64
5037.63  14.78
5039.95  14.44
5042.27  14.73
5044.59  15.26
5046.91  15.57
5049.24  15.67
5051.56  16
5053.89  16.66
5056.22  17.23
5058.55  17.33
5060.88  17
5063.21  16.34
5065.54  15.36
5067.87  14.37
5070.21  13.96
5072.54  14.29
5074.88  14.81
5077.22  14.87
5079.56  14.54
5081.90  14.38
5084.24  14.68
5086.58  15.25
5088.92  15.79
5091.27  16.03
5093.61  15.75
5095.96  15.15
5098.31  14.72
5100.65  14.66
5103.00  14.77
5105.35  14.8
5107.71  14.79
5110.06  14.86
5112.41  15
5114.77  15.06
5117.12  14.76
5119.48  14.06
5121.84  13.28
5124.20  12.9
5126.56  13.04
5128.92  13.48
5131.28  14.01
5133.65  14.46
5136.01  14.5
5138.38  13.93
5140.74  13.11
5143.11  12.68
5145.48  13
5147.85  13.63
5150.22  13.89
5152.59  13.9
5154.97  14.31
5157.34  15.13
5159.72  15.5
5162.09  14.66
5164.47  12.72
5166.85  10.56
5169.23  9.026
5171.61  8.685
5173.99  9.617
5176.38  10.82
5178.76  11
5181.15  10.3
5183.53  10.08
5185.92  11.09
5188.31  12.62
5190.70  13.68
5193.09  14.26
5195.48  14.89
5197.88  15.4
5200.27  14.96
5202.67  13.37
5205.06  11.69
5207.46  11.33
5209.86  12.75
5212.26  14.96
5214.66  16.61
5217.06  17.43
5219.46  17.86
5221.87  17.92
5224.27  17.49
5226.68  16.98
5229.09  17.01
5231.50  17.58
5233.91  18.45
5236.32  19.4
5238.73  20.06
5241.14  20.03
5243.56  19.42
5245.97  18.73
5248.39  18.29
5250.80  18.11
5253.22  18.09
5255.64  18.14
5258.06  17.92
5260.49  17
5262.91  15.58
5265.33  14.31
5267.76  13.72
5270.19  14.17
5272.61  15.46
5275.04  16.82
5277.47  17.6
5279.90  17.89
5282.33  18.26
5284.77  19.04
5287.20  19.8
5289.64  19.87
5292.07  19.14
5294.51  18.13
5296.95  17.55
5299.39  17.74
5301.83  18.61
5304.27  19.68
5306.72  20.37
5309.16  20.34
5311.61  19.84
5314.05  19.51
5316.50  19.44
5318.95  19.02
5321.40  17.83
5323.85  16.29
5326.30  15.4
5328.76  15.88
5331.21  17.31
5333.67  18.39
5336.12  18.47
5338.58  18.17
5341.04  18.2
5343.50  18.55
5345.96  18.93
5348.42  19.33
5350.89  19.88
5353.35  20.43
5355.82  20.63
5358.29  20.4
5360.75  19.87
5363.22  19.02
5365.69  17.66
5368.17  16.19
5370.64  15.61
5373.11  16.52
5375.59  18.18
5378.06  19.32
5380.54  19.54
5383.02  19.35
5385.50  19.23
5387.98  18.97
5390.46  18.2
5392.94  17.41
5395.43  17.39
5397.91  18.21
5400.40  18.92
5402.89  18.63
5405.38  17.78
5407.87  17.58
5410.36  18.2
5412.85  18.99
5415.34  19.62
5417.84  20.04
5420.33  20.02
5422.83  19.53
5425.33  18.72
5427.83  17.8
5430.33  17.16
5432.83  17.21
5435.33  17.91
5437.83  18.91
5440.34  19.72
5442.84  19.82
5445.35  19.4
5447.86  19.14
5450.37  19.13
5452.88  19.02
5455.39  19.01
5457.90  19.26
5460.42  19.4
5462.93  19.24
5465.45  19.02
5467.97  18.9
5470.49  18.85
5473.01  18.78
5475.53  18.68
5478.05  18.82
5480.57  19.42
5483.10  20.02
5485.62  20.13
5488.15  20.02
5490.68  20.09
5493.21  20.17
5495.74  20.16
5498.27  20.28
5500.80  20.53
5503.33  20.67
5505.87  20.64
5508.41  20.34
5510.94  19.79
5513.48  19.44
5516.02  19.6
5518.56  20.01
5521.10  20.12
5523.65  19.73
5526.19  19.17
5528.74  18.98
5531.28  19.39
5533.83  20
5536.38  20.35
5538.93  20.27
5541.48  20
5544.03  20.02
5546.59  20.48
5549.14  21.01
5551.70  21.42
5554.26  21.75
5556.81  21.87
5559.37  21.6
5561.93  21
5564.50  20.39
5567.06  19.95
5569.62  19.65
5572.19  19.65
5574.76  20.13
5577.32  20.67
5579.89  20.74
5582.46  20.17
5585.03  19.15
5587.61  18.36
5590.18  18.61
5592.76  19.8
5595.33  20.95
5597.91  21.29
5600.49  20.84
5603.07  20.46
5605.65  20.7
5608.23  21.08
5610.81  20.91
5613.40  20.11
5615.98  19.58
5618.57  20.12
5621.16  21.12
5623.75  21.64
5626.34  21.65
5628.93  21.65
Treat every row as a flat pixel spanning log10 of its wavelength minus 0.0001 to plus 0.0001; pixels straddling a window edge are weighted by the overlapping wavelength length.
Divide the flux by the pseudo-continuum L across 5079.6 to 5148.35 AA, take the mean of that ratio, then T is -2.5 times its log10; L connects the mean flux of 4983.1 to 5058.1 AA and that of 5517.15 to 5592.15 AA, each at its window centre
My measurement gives 0.14 mag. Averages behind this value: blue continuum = 15.6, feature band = 14.4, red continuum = 20.2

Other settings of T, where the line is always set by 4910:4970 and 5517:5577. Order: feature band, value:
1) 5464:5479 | 0.063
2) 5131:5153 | 0.326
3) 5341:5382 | 0.042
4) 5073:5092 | 0.212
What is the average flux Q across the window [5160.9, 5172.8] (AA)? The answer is 11.1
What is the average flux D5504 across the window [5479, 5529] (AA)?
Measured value 20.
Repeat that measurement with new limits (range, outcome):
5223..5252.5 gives 18.5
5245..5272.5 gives 16.7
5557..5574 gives 20.5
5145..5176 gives 12.6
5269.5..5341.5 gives 18.2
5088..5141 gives 14.5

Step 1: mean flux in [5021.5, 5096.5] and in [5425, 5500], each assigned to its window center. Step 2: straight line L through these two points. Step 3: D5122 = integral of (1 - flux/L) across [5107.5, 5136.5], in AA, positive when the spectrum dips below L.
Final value 3.57 AA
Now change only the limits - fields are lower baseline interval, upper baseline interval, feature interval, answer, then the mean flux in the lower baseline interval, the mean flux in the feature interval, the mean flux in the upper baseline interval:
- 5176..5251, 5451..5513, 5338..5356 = -1.7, 15.5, 19.2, 19.6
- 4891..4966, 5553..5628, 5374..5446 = 3.8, 17.6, 18.7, 20.5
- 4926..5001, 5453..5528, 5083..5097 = 1.9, 17.2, 15.4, 19.7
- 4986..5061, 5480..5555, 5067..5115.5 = 4.2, 15.7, 14.9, 20.1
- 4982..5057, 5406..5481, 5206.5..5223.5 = 1.4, 15.6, 15.7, 18.9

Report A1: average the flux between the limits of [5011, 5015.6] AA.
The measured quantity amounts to 14.4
